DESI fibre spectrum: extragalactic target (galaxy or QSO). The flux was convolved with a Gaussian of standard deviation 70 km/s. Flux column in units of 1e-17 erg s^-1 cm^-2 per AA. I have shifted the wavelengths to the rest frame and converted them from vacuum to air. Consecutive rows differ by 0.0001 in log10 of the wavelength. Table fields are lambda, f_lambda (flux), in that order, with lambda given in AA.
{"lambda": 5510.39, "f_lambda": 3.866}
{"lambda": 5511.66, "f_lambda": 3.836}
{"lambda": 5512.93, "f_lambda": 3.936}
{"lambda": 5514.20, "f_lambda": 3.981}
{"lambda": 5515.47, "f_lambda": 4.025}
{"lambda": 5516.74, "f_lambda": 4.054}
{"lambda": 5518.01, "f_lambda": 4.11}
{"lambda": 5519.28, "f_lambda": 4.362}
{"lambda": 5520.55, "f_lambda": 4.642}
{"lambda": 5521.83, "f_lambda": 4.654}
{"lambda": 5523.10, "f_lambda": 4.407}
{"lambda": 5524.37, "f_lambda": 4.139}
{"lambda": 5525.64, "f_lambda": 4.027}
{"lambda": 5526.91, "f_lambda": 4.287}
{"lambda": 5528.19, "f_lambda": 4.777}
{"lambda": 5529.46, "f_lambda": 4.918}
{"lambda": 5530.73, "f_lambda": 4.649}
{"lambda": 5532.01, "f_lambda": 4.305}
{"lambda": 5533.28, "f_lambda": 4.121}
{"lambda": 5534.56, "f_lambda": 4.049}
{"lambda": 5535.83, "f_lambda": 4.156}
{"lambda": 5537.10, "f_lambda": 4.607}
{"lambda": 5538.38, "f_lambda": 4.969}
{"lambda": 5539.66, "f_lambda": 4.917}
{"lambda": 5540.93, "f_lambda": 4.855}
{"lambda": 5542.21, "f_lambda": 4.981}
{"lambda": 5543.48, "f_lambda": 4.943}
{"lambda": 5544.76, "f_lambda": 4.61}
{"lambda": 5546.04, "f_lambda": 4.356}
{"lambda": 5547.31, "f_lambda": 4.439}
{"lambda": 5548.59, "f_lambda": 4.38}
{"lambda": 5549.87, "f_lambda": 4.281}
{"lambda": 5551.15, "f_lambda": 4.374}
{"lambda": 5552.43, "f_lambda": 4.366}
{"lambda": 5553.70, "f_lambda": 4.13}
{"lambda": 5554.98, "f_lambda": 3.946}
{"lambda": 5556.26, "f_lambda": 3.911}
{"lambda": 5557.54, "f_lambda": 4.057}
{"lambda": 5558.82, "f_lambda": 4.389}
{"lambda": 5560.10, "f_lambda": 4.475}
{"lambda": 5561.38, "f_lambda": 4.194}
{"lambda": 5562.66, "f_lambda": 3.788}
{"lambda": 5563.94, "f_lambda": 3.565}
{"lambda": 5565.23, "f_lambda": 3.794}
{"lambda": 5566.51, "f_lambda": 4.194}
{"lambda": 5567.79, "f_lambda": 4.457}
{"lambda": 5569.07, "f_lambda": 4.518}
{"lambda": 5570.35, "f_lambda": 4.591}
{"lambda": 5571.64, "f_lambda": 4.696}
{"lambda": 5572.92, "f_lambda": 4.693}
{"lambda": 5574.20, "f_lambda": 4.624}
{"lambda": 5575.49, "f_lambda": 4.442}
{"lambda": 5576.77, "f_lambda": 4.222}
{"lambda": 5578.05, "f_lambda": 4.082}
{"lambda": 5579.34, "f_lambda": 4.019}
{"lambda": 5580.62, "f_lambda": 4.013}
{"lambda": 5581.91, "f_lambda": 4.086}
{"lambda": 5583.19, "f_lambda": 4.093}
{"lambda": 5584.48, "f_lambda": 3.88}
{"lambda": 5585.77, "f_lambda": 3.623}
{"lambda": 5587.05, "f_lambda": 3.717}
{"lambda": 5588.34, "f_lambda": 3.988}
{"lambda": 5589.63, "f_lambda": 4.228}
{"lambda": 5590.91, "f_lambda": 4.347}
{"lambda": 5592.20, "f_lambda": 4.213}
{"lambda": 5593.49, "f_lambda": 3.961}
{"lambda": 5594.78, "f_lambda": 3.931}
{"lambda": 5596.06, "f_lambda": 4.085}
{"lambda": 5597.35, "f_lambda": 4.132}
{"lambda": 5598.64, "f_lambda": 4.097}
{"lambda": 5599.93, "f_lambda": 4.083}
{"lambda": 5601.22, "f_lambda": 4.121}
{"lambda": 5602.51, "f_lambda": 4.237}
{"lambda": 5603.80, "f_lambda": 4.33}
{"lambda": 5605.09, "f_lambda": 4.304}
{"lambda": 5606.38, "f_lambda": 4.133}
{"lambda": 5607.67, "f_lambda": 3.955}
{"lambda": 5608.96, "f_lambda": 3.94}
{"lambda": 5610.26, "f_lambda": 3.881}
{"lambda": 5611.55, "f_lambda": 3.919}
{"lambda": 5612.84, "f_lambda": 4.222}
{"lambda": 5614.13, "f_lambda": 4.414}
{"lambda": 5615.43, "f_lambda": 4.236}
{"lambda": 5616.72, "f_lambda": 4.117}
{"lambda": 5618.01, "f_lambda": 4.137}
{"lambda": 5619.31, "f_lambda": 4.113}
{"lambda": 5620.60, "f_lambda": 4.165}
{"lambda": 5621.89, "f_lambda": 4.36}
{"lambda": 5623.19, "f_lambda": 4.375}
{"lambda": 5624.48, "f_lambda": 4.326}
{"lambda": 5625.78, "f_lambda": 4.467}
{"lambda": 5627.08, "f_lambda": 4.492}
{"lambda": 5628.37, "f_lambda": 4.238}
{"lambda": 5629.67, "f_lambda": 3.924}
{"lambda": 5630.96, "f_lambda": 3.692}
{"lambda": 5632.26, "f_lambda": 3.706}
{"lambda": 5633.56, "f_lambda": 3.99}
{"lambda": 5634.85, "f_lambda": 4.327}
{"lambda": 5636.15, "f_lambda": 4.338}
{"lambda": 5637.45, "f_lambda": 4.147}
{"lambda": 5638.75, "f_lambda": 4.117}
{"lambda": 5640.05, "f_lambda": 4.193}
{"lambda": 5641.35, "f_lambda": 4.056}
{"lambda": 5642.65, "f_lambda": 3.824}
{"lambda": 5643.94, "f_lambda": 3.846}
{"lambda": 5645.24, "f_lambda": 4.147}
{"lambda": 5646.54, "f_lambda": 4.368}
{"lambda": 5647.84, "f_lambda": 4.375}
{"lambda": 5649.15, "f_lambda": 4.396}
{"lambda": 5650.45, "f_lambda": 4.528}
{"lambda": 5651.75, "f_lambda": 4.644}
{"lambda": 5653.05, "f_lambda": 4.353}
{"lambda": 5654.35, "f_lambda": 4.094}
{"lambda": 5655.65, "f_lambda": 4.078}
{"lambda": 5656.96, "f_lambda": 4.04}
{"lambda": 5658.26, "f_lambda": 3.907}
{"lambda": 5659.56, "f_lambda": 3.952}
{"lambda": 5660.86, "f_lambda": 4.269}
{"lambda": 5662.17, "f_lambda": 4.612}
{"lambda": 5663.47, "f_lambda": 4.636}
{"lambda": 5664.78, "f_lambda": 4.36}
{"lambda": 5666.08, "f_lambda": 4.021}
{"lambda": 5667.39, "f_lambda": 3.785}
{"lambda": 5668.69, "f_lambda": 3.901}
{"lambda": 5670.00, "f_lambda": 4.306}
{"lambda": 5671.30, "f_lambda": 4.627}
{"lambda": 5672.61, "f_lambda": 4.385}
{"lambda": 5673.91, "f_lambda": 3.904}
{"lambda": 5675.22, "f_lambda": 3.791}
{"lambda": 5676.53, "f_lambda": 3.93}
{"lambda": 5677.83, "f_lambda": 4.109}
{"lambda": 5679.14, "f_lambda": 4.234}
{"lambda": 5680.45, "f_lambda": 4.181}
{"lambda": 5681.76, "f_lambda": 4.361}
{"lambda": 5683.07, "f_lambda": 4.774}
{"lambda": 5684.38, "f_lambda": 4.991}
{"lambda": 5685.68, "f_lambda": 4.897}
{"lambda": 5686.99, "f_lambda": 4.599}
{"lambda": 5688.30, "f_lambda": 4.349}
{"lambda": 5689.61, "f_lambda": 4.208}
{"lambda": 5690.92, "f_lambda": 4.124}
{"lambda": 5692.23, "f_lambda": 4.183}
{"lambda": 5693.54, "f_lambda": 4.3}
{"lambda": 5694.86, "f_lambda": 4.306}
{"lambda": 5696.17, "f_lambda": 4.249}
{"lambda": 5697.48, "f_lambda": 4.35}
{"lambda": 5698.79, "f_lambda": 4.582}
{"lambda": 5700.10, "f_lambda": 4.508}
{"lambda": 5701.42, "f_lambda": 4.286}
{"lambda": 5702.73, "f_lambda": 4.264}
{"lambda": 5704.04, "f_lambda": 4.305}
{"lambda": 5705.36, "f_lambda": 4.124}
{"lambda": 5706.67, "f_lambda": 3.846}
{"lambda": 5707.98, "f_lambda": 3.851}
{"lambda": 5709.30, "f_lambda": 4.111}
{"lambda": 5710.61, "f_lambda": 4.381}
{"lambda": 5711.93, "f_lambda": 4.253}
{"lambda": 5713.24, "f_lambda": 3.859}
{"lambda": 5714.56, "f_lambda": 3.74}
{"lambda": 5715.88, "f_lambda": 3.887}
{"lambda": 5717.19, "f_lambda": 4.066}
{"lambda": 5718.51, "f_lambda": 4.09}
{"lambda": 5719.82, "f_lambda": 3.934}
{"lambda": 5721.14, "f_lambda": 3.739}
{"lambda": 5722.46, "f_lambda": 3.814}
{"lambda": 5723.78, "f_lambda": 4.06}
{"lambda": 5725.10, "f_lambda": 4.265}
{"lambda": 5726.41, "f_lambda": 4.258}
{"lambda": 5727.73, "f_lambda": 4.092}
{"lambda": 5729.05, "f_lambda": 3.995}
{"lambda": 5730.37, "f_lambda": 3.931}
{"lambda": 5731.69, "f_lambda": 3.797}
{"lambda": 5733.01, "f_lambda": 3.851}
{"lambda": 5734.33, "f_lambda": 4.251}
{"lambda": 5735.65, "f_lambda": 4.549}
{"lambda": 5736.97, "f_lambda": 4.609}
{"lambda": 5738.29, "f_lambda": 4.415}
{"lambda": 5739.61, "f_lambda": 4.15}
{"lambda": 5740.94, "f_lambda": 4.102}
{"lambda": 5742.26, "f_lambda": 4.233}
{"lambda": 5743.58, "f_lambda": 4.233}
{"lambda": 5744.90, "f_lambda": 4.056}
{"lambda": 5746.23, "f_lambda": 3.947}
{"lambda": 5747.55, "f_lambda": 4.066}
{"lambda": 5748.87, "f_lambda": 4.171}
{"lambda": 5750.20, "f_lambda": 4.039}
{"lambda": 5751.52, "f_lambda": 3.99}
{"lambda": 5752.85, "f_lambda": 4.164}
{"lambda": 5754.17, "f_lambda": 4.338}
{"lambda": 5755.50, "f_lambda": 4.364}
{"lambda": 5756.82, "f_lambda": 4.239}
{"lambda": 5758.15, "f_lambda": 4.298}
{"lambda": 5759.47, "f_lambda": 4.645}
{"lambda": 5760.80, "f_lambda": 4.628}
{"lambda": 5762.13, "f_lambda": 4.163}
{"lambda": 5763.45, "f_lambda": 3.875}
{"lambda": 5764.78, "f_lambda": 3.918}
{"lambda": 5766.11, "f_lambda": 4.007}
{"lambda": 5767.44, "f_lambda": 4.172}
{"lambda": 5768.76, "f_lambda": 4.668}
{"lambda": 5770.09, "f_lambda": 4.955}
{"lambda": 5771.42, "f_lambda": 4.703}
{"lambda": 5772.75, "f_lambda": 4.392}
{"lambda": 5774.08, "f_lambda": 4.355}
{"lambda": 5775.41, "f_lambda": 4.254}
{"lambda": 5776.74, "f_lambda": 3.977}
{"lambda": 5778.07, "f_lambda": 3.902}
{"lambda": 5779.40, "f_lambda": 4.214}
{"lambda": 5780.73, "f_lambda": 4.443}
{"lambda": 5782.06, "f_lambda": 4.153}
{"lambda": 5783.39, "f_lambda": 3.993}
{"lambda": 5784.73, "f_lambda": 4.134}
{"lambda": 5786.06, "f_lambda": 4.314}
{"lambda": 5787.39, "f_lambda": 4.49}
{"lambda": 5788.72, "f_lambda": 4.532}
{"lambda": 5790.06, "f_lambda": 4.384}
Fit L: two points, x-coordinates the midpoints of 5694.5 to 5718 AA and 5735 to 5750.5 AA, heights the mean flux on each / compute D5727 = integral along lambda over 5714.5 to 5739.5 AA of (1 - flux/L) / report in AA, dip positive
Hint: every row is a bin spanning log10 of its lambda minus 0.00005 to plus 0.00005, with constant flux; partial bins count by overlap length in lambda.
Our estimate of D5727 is 0.7 AA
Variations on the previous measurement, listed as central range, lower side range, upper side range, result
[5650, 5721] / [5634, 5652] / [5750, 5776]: 0.5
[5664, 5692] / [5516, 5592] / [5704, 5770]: -0.6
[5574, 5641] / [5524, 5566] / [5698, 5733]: 2.0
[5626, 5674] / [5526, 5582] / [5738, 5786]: 1.4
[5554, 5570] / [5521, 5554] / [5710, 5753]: 1.2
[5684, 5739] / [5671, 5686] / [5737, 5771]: 1.3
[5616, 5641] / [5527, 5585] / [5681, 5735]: 0.6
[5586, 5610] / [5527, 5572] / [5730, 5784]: 1.4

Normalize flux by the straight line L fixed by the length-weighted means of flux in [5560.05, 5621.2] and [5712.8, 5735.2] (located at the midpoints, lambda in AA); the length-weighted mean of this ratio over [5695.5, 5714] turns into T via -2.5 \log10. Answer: -0.05 mag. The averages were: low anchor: 4.14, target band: 4.21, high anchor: 3.98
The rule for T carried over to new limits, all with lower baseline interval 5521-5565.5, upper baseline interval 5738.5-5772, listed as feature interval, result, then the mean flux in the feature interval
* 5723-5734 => 0.06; 4.04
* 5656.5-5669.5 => 0.04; 4.15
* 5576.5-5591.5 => 0.08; 4.02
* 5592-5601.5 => 0.07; 4.07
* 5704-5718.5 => 0.06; 4.03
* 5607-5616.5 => 0.06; 4.08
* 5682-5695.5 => -0.05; 4.47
